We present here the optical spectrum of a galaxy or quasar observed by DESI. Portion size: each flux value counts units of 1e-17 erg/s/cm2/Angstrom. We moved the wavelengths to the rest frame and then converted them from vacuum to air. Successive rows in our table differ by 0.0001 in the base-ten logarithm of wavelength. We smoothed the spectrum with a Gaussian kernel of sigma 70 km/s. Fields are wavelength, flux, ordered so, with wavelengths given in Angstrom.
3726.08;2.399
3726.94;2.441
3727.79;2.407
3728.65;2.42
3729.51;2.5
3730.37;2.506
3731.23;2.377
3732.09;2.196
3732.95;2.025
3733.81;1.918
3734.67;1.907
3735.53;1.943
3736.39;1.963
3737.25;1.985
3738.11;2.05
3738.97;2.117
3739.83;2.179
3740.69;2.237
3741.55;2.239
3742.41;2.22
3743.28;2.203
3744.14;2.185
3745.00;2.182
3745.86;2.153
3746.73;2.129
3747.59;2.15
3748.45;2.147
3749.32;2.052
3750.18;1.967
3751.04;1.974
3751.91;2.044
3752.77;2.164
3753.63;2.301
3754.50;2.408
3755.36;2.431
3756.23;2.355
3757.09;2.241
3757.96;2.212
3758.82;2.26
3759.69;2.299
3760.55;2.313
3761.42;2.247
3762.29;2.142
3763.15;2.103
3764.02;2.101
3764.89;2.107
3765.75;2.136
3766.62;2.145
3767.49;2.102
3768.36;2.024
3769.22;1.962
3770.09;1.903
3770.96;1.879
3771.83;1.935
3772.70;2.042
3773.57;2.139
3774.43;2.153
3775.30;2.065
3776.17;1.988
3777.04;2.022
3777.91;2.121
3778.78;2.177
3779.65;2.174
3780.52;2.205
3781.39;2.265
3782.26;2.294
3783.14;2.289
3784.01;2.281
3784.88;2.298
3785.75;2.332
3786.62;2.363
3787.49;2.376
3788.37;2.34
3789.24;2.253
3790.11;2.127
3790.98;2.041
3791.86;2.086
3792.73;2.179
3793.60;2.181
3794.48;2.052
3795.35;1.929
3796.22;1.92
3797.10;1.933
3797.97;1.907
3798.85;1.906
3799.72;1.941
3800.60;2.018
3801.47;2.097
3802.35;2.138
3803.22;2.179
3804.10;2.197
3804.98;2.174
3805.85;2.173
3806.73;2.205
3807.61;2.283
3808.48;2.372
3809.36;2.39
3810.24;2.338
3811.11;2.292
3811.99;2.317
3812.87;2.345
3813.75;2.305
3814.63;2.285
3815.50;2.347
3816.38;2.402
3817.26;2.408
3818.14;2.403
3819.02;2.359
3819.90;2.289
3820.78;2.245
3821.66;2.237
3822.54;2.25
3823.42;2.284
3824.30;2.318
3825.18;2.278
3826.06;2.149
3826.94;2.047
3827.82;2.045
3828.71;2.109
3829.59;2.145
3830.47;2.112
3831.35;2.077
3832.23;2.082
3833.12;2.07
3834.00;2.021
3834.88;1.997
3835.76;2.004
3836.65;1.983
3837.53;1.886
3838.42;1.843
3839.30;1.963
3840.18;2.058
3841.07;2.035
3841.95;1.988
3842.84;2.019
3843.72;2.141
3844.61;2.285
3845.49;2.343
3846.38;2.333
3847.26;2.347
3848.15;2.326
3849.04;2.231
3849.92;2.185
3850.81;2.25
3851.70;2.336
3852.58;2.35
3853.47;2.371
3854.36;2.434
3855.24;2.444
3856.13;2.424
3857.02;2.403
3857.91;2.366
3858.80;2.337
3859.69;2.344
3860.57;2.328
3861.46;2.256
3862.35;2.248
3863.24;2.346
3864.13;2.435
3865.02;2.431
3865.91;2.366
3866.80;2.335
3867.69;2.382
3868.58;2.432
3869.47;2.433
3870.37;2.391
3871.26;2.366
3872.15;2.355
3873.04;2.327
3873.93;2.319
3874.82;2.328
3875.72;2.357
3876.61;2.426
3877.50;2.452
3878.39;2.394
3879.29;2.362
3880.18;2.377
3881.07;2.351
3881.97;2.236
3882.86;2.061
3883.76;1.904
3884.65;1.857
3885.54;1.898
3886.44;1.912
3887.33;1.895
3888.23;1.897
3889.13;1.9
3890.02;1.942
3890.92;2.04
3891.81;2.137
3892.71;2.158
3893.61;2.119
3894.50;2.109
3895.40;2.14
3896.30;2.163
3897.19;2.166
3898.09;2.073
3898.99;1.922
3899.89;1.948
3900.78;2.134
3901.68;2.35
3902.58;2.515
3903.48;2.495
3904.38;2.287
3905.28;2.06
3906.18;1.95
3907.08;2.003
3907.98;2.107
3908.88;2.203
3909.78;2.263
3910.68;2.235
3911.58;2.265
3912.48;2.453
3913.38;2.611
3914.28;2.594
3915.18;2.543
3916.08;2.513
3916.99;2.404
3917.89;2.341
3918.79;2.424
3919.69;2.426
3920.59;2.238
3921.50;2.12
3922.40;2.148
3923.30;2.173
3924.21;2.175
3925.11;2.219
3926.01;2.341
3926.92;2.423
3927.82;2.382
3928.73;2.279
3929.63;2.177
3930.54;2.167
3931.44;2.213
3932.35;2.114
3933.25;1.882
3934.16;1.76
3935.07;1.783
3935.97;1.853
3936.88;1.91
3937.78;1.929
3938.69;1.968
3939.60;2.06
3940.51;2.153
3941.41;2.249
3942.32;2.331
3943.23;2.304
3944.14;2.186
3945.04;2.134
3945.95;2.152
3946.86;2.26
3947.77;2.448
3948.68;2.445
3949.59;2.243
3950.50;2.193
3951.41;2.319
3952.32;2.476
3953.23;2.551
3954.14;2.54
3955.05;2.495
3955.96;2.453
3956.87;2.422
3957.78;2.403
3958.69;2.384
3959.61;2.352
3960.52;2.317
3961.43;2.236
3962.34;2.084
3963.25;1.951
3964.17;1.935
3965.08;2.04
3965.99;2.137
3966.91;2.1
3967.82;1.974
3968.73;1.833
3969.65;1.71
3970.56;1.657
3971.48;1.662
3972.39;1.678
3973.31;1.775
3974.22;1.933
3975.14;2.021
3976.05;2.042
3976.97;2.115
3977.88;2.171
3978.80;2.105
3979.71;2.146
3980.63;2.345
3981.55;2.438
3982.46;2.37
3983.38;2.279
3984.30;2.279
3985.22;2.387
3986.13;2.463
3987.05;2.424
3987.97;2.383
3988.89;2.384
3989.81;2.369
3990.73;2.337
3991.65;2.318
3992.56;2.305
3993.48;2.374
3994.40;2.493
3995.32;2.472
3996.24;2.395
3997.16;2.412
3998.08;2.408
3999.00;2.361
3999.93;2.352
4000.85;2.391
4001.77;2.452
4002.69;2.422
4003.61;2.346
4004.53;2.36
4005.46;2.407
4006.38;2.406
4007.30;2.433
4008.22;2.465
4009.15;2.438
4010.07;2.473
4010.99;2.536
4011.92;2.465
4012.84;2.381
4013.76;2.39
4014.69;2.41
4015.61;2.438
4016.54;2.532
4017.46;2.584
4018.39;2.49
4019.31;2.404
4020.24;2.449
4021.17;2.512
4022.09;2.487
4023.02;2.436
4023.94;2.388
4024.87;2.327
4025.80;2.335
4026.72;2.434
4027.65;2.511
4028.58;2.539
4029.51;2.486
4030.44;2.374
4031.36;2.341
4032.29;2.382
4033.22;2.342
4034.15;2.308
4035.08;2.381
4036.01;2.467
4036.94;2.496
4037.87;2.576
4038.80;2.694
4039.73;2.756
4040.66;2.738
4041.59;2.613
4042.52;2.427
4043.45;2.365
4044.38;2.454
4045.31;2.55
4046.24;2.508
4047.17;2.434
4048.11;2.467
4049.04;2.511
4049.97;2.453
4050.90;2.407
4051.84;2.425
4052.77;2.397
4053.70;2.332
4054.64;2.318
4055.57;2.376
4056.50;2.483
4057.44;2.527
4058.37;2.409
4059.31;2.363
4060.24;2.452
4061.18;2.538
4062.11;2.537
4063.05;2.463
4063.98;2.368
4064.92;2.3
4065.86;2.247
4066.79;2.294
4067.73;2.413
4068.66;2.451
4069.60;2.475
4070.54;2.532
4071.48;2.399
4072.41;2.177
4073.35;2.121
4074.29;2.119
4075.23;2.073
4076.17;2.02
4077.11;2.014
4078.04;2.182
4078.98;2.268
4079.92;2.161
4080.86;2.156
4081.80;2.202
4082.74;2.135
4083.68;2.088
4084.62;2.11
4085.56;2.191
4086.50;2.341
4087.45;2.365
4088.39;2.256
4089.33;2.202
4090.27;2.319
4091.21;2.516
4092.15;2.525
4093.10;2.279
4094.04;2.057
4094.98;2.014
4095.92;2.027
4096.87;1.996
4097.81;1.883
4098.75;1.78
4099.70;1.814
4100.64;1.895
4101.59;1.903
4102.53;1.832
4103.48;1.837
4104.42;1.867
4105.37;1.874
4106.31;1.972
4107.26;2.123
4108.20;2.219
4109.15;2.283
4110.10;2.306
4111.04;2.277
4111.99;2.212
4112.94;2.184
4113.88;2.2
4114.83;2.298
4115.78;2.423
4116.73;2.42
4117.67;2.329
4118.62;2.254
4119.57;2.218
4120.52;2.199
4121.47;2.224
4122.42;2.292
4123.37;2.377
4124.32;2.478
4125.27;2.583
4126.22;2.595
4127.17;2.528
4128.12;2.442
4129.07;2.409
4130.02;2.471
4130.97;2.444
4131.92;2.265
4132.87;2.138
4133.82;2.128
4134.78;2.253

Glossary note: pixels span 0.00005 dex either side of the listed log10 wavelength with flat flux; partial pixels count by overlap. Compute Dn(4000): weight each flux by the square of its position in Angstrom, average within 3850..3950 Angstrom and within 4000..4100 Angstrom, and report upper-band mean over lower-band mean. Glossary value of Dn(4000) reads 1.1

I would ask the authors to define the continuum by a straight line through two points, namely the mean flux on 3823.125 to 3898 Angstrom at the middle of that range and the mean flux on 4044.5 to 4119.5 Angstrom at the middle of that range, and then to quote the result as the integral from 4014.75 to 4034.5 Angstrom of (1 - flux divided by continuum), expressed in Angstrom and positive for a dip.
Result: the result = -1.7 Angstrom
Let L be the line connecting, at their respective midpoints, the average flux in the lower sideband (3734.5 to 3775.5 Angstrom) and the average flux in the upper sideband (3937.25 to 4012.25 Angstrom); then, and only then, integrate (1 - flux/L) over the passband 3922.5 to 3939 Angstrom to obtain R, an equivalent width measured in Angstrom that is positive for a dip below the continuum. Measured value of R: 1.0 Angstrom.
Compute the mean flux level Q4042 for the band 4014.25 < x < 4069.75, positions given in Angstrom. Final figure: 2.45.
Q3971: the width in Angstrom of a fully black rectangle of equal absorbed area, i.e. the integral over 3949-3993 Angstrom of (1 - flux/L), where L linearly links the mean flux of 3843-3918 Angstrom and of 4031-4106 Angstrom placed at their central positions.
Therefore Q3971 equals 1.4 Angstrom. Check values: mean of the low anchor 2.26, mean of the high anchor 2.29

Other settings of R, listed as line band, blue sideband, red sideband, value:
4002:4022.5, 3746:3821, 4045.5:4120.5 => -2.0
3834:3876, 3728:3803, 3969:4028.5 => -1.0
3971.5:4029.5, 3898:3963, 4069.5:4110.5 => -4.2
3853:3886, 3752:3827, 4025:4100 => -1.3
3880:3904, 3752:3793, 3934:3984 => 0.7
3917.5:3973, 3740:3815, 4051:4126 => 0.9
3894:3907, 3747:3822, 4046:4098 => 0.4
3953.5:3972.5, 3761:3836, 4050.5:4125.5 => 0.7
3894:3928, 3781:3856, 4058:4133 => -0.8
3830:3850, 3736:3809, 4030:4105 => 0.7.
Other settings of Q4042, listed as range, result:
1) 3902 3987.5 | 2.2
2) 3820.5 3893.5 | 2.21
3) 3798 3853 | 2.18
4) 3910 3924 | 2.36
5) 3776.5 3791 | 2.24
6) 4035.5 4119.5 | 2.28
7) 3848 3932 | 2.26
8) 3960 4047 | 2.33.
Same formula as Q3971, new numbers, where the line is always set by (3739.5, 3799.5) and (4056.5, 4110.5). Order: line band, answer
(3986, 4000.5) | -1.36 Angstrom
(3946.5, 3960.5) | -1.41 Angstrom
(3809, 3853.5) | -0.83 Angstrom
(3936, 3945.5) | 0.29 Angstrom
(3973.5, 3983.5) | 0.08 Angstrom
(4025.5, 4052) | -3.44 Angstrom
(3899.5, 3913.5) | -0.42 Angstrom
